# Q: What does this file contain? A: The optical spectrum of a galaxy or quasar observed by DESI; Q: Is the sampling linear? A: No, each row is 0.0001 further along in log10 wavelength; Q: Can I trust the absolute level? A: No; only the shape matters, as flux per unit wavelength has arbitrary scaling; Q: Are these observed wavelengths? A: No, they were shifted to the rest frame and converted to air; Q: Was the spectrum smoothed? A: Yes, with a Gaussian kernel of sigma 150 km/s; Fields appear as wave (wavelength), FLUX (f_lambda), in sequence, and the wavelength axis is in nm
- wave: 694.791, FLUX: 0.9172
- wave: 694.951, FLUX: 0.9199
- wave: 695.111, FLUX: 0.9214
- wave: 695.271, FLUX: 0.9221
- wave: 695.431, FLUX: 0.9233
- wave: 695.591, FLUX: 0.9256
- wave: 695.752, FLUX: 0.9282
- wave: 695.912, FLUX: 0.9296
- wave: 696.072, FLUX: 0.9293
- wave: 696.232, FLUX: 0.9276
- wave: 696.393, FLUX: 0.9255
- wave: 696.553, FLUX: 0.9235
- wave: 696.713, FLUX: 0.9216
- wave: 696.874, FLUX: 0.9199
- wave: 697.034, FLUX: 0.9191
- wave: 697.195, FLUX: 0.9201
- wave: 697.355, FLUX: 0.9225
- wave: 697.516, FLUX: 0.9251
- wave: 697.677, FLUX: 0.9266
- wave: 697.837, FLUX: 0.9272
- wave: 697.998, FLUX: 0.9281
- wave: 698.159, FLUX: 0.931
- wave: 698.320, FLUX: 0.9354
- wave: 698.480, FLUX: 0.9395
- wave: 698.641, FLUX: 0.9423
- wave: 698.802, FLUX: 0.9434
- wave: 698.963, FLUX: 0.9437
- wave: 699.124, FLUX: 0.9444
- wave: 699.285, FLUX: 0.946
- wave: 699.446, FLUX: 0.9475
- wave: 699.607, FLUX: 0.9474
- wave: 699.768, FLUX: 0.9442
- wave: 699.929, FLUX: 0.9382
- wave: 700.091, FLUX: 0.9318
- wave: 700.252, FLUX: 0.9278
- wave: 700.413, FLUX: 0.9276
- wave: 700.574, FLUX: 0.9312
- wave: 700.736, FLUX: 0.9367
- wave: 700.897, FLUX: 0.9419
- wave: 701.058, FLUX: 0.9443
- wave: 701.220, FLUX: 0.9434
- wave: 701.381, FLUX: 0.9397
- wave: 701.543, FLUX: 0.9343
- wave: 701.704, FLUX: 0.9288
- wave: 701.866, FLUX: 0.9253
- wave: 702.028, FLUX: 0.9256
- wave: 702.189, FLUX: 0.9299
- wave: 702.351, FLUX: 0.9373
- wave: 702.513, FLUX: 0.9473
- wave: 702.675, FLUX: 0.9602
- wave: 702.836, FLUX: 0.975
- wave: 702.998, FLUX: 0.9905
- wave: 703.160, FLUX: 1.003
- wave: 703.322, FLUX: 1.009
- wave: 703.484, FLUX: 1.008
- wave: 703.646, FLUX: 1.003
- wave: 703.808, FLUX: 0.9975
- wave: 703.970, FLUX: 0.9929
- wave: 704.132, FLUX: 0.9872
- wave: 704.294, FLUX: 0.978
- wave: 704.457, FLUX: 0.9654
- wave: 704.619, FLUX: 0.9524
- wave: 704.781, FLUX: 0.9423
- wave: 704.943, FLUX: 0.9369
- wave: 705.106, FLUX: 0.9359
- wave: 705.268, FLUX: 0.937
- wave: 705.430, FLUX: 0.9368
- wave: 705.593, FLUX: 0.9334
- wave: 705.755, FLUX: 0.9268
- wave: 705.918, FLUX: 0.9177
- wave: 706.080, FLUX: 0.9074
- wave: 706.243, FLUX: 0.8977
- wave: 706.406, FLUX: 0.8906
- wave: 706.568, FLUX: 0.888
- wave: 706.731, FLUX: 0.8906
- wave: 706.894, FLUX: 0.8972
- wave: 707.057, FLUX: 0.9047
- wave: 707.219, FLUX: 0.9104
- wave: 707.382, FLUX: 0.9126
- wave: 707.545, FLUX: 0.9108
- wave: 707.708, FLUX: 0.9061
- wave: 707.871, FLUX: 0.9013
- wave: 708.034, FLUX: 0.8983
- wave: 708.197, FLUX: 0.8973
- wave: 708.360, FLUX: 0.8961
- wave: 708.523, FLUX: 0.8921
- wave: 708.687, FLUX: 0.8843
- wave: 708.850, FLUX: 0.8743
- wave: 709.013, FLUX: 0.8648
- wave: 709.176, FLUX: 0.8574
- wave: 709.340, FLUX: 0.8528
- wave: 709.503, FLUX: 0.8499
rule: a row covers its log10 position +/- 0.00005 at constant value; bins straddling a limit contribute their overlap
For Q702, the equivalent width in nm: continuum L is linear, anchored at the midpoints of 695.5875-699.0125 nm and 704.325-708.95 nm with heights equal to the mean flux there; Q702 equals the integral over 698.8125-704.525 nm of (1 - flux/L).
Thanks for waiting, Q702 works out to -0.21 nm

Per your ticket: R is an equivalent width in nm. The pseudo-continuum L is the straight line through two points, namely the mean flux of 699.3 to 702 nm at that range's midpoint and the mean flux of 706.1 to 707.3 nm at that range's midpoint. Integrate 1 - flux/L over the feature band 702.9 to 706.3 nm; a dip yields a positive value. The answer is -0.18 nm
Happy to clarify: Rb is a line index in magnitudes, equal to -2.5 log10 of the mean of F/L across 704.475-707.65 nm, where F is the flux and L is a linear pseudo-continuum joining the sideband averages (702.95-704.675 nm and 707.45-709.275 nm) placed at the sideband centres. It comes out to 0.03 mag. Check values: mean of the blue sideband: 0.99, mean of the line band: 0.918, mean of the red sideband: 0.889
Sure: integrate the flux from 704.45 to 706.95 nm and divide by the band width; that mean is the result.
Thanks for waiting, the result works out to 0.921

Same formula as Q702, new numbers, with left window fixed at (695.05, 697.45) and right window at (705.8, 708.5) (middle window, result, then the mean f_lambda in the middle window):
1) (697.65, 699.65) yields -0.04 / 0.939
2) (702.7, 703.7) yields -0.09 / 0.996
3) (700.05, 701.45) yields -0.03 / 0.937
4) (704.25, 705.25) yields -0.05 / 0.95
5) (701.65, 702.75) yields -0.03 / 0.936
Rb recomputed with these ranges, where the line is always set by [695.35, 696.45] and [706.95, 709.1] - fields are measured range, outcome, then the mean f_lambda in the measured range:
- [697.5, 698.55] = -0.011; 0.931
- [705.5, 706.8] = -0.007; 0.907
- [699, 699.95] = -0.032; 0.945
